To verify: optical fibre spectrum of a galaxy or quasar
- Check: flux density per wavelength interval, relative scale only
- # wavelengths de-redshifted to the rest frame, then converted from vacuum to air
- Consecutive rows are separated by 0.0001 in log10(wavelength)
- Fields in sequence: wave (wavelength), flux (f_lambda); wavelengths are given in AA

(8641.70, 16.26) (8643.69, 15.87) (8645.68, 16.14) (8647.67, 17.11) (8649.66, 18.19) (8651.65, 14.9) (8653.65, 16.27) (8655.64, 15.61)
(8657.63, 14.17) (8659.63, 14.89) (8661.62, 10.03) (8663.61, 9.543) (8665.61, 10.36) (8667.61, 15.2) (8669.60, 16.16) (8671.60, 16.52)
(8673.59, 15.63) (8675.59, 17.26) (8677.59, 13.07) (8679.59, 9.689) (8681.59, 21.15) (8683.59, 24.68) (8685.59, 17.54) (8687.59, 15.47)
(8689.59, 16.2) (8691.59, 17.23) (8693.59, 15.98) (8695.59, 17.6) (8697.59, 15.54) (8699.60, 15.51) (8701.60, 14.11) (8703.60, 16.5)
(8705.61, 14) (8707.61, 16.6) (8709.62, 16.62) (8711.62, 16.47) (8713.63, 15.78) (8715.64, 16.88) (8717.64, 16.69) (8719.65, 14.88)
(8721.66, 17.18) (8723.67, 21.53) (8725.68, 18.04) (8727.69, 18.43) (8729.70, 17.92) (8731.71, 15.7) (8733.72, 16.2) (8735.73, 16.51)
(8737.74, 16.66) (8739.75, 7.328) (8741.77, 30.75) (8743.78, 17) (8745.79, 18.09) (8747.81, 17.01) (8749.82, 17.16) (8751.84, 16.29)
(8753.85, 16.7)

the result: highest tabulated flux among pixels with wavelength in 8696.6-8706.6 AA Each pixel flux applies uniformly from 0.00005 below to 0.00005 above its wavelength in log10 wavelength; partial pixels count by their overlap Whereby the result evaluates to 16.5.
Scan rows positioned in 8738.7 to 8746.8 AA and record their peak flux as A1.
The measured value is 30.75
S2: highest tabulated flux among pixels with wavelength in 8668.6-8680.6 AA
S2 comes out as 17.26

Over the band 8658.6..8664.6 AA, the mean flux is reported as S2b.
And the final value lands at 11.5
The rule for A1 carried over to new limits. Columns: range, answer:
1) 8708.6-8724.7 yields 21.53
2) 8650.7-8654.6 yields 16.27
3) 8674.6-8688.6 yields 24.68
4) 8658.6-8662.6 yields 14.89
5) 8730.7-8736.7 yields 16.51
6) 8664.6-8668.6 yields 15.2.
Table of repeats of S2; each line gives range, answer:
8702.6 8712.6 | 16.62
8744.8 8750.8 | 18.09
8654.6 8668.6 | 15.61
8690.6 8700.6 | 17.6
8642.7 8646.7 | 16.14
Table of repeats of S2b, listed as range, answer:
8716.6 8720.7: 15.8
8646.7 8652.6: 16.8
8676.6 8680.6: 11.4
